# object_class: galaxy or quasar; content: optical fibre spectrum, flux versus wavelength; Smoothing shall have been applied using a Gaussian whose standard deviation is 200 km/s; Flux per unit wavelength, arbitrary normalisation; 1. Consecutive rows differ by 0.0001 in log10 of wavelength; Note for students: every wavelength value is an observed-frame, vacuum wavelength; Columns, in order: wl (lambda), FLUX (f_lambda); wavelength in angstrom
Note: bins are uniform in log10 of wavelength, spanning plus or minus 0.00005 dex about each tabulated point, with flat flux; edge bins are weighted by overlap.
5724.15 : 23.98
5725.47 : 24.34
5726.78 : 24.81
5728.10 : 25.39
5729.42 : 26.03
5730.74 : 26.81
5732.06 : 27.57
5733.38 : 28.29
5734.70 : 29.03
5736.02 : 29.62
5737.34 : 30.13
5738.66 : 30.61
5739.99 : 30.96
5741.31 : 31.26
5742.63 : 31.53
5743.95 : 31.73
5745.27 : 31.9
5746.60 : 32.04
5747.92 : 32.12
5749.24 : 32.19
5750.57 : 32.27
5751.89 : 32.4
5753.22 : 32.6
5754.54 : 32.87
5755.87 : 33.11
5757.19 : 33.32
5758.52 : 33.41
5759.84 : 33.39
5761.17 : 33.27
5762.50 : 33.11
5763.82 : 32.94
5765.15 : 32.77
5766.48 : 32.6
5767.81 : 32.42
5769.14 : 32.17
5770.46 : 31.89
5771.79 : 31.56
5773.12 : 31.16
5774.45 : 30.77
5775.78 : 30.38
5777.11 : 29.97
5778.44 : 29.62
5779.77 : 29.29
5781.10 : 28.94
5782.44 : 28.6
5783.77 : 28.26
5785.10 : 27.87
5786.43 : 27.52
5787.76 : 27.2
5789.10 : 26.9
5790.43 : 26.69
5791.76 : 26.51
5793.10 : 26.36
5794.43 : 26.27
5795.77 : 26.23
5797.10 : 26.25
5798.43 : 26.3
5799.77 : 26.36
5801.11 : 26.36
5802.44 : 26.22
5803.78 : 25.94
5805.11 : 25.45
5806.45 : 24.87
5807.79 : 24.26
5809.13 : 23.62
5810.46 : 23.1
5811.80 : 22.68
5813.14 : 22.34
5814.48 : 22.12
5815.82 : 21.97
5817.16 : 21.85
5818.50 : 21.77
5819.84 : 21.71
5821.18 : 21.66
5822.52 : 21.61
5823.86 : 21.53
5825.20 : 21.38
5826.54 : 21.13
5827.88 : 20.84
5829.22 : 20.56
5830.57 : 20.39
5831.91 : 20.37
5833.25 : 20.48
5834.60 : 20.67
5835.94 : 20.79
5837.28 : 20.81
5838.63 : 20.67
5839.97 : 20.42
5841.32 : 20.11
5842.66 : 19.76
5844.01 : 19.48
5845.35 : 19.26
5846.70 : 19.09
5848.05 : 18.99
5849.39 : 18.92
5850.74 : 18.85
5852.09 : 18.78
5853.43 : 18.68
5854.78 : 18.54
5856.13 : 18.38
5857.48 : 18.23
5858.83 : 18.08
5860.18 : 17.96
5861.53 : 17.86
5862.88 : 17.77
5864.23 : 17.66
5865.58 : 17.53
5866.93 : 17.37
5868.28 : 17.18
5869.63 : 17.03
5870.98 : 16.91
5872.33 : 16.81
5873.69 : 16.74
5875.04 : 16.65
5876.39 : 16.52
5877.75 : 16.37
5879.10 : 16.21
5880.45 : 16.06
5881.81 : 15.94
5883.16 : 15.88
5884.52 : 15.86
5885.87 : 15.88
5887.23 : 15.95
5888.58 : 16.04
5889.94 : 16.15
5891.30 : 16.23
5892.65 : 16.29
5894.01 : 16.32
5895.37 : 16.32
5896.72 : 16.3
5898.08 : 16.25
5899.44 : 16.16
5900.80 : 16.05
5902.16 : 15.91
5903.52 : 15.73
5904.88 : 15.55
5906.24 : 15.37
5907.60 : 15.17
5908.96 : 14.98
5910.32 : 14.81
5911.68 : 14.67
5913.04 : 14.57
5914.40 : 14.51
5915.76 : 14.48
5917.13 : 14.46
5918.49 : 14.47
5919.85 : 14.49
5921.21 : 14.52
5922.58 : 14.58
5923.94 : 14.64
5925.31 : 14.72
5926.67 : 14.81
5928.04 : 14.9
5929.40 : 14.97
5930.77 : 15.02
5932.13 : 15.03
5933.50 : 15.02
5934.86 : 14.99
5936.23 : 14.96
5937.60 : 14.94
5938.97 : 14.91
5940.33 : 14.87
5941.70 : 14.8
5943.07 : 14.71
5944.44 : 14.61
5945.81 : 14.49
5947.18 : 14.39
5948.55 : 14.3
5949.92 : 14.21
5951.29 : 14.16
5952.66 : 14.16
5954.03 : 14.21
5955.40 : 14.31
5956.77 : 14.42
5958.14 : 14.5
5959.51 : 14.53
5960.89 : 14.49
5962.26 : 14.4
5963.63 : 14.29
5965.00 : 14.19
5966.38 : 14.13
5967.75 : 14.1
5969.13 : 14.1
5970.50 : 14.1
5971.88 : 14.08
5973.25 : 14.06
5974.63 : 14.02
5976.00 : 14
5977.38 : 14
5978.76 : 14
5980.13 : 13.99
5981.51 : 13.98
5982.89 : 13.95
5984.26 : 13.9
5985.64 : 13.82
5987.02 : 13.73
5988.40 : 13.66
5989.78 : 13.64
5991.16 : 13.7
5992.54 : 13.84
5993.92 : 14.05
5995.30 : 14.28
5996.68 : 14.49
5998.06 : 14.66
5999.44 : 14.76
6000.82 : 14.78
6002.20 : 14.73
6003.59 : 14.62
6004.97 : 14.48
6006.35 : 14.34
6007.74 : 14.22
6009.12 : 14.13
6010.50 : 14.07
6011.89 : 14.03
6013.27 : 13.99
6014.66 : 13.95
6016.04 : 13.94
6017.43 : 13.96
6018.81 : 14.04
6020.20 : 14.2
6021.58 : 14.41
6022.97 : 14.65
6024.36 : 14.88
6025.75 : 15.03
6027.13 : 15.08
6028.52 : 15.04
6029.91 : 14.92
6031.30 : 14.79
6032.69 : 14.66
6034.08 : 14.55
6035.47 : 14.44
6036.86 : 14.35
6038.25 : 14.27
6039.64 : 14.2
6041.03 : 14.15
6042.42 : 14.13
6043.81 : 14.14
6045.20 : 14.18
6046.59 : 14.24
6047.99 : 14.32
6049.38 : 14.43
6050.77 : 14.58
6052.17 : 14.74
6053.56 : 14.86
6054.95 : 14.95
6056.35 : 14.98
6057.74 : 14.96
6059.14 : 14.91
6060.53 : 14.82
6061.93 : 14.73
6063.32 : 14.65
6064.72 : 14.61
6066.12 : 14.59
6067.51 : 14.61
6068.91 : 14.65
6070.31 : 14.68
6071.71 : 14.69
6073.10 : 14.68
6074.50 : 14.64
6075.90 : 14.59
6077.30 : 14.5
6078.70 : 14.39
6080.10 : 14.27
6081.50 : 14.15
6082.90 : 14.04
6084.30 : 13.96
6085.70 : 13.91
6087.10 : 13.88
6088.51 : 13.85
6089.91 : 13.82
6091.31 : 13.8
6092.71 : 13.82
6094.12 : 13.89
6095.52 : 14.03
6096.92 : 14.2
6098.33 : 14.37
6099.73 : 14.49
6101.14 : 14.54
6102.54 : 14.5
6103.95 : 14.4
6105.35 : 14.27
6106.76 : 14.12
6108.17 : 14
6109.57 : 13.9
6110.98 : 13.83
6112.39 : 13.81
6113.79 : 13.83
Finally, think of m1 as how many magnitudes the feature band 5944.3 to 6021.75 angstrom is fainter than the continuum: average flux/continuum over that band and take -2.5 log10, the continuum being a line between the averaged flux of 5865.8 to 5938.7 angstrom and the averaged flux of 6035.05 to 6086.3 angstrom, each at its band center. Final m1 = 0.06 mag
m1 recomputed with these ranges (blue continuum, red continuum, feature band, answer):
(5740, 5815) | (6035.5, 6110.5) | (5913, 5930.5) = 0.44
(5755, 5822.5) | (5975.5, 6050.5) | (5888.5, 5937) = 0.31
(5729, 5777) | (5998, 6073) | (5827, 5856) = 0.30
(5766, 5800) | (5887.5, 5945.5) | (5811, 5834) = 0.16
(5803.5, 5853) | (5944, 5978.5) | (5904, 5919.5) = 0.14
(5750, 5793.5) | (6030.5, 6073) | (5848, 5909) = 0.41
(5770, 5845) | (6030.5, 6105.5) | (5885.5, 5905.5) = 0.30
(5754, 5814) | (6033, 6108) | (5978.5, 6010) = 0.27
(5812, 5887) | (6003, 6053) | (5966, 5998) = 0.12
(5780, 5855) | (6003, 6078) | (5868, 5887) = 0.25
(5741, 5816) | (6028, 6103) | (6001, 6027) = 0.19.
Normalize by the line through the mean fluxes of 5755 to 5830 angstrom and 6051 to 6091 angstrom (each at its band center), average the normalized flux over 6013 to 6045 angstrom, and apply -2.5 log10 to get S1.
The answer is 0.14 mag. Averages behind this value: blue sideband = 27.1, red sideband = 14.5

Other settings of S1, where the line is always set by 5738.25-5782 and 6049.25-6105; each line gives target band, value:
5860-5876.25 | 0.44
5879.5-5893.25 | 0.48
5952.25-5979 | 0.40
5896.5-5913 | 0.47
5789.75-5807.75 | 0.14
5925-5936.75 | 0.44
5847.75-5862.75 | 0.40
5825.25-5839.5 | 0.32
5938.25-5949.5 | 0.43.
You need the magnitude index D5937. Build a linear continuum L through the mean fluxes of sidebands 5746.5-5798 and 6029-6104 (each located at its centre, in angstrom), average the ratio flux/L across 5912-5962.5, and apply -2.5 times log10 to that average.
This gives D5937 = 0.42 mag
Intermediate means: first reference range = 30.4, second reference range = 14.4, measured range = 14.6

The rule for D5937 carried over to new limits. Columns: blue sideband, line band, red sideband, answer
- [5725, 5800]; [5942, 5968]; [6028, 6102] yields 0.36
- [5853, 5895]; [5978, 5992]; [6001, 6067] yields 0.10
